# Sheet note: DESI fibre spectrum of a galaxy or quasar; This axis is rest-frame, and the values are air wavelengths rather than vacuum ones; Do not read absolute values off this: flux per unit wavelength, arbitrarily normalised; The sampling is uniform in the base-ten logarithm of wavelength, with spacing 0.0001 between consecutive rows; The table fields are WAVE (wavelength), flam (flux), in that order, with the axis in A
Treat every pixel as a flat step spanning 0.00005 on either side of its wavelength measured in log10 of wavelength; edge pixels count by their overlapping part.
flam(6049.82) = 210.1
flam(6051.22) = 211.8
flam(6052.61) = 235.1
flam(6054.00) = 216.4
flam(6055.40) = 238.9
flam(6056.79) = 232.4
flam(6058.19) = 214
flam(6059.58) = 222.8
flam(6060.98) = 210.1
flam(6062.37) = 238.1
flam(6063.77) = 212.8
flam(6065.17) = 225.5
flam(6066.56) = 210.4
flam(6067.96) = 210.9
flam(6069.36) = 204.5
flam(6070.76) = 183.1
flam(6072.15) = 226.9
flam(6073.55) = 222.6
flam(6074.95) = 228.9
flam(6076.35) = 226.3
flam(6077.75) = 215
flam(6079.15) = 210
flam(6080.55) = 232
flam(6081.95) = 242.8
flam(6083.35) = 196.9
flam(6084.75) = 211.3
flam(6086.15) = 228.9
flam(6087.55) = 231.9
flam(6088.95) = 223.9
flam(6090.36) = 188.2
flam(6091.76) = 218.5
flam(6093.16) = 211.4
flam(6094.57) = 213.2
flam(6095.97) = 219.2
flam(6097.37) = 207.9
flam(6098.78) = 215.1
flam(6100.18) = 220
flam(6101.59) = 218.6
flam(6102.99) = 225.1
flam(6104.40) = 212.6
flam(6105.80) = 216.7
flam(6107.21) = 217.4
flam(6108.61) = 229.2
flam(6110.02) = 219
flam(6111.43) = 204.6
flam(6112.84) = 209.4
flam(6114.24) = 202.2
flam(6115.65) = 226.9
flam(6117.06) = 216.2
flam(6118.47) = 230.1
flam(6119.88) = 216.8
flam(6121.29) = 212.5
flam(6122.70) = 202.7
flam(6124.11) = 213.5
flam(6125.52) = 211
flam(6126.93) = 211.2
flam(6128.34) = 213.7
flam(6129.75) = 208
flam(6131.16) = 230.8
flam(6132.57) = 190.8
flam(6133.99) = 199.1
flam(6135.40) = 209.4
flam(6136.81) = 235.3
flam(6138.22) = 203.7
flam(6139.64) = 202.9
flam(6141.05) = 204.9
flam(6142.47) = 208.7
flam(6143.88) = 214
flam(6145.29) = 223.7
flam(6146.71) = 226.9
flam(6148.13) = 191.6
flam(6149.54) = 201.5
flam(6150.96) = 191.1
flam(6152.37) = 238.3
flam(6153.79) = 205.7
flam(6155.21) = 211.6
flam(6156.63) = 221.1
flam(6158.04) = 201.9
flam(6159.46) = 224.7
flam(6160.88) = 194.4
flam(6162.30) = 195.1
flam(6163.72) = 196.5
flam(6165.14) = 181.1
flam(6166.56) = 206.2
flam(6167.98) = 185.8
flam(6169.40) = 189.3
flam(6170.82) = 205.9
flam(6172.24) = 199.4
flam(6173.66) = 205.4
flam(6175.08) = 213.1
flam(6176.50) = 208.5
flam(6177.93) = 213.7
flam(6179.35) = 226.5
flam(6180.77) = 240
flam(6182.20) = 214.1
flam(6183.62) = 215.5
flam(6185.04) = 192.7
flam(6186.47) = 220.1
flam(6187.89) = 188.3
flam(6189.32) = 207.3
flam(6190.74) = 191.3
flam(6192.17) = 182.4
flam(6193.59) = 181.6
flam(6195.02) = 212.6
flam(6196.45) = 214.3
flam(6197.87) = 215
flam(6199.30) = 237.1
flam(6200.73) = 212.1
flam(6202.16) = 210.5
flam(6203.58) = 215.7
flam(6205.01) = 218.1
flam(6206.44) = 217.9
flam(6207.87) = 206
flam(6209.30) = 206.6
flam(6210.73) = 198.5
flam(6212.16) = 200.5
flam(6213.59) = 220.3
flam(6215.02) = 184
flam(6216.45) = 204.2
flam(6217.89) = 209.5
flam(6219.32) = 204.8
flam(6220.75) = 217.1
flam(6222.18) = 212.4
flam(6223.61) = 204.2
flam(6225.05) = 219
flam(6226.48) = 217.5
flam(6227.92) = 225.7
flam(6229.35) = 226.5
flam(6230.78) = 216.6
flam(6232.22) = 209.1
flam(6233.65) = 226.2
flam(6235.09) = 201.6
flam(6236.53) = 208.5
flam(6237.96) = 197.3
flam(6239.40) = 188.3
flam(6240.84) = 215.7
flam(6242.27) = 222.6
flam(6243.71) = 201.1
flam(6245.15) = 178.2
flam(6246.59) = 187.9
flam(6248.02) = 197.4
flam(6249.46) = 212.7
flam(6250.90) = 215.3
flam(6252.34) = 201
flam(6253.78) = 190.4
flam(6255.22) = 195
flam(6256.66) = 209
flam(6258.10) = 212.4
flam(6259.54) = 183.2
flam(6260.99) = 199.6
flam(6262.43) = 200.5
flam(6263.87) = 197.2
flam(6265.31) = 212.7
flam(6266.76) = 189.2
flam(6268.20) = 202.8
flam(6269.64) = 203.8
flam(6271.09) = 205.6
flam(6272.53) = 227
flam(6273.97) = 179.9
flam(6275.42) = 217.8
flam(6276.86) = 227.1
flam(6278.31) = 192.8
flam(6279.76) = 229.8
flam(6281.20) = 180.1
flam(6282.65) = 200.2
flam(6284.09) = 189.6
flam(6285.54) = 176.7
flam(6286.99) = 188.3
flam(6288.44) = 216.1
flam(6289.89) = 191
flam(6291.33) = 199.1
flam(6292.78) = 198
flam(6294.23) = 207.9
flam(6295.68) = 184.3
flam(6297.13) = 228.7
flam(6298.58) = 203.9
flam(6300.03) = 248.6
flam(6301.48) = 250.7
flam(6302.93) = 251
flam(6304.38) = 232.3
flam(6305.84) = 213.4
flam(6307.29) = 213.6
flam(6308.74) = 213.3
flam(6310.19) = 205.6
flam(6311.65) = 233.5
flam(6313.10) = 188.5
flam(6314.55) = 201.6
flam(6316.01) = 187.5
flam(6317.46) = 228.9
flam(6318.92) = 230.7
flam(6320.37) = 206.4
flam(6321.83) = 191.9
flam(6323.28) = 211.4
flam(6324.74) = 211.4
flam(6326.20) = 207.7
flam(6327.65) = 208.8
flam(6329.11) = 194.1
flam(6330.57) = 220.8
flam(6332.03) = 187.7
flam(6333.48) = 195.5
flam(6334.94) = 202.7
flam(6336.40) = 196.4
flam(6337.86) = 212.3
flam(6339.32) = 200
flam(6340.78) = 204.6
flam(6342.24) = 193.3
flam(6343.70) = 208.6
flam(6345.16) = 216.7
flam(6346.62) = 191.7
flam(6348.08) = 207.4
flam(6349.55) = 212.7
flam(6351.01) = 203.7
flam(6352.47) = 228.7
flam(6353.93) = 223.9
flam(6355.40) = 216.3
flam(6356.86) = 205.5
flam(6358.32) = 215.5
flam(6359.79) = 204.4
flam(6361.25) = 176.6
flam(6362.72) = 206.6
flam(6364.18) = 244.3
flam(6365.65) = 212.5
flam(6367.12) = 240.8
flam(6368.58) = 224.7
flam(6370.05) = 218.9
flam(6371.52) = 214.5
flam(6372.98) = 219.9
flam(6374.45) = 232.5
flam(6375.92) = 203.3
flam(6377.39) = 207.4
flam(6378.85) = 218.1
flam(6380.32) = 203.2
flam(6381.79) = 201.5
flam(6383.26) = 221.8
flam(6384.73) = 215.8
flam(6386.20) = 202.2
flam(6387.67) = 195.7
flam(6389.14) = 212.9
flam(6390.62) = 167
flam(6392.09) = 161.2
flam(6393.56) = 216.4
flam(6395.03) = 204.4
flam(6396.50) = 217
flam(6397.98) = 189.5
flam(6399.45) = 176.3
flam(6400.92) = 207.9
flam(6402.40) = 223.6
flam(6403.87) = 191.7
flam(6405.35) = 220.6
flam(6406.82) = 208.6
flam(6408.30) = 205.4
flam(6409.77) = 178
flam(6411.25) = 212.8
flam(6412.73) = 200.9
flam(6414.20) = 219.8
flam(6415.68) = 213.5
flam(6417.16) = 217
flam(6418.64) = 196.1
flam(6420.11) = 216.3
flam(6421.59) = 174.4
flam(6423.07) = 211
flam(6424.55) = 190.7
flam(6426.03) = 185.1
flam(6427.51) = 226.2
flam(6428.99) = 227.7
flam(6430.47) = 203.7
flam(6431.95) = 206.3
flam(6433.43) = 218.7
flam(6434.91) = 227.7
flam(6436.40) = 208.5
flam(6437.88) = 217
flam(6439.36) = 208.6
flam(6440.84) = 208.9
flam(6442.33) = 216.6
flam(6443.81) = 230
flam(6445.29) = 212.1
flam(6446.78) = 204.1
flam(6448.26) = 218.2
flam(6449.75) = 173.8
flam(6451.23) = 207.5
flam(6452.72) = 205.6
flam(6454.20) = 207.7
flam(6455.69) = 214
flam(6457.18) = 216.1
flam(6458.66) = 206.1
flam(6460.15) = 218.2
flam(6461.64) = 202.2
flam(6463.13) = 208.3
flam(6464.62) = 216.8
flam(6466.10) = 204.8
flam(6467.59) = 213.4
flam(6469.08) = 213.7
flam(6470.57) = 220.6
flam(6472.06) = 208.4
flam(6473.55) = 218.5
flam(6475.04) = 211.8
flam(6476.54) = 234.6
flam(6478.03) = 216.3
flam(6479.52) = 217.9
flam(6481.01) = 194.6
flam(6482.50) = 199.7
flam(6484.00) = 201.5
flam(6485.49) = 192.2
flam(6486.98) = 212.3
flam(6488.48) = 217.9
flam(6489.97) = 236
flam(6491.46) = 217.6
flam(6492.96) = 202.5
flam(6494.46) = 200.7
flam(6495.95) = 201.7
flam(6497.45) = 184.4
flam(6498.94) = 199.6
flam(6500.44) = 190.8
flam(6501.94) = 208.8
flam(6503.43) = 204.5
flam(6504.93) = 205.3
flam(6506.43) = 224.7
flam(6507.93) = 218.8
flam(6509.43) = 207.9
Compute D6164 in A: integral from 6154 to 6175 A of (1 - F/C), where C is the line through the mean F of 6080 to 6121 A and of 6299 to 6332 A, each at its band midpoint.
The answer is 1.4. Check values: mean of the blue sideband 217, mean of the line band 202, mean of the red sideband 215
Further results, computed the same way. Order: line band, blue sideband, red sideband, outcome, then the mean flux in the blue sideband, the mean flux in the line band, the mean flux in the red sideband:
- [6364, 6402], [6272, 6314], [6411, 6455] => 0.14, 210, 208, 209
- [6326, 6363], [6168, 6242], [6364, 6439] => 0.53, 209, 205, 208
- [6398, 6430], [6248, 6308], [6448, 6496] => 0.68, 207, 205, 210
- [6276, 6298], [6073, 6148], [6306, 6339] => 0.80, 215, 201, 207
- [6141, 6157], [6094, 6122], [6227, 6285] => 0.12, 217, 212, 204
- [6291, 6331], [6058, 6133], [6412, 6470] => -0.28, 216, 213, 209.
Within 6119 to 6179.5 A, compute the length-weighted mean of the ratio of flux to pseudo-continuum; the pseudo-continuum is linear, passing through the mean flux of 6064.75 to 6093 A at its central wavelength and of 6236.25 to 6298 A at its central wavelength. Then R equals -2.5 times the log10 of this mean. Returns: 0.016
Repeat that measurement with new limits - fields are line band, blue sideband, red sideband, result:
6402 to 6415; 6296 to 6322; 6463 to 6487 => 0.039 mag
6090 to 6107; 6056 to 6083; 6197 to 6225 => 0.015 mag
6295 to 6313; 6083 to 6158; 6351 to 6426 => -0.064 mag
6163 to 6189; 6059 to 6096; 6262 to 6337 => 0.037 mag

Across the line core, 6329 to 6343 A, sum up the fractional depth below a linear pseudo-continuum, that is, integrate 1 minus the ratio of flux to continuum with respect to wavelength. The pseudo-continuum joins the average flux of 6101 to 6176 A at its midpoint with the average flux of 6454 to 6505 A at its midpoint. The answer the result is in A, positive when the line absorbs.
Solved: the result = 0.56 A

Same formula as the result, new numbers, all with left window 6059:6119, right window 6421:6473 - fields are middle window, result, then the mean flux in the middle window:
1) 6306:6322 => 0.2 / 210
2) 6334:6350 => 0.6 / 204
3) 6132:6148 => 0.4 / 210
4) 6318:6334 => 0.4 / 206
